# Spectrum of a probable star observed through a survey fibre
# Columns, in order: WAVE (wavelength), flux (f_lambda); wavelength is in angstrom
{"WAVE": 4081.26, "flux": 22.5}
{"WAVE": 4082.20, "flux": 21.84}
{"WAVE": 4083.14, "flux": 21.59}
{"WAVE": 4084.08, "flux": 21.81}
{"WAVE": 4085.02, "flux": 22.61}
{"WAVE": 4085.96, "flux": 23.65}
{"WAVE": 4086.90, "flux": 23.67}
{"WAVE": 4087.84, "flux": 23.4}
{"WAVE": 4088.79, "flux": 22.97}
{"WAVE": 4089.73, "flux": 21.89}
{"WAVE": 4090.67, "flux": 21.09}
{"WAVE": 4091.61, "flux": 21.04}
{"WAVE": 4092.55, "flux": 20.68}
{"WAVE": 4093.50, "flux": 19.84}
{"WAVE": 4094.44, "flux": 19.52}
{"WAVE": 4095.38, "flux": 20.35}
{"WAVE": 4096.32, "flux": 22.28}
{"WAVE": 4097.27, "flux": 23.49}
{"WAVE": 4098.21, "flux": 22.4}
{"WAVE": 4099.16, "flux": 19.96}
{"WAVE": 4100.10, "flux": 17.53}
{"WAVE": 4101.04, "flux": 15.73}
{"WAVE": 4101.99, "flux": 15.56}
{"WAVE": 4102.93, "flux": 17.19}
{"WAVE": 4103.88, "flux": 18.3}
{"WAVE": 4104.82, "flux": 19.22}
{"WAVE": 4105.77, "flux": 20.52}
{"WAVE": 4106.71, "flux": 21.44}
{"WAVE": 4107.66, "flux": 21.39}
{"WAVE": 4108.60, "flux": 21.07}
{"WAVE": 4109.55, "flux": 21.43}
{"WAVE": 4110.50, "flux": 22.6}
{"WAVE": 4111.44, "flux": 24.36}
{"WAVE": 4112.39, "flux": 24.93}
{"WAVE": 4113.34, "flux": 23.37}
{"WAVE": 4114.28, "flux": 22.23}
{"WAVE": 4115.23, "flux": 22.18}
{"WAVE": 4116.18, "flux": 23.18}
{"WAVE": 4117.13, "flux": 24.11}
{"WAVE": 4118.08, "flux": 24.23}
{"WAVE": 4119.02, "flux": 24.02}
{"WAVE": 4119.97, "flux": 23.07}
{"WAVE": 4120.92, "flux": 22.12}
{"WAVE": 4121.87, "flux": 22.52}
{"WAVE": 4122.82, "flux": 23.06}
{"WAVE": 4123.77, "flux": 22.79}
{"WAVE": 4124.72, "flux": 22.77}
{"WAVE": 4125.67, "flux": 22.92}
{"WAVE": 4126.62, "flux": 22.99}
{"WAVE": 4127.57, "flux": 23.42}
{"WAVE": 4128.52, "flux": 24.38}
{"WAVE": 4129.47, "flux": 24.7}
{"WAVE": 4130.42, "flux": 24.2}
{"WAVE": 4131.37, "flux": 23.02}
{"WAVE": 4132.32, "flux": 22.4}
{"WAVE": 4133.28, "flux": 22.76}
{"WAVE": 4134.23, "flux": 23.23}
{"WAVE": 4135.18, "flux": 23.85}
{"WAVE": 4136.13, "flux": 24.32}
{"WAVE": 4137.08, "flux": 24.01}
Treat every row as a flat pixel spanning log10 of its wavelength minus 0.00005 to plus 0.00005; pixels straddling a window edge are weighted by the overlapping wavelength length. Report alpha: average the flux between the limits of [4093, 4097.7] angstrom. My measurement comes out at 21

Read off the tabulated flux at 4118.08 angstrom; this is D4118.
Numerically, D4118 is 24.23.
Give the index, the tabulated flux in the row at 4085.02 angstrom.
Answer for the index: 22.61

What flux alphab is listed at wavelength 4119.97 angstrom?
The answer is 23.07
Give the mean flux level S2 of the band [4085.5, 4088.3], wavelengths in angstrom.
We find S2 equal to 23.6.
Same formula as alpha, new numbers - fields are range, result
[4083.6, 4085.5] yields 22.2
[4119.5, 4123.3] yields 22.7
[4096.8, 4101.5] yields 19.9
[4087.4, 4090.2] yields 22.7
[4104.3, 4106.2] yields 19.8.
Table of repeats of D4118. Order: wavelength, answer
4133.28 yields 22.76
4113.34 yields 23.37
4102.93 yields 17.19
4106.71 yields 21.44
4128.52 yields 24.38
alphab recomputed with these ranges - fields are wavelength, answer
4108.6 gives 21.07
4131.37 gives 23.02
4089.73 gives 21.89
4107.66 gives 21.39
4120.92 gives 22.12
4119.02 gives 24.02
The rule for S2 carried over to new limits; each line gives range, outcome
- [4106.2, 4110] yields 21.3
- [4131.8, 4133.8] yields 22.5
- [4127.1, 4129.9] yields 24.2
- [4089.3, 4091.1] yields 21.5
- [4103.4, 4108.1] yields 20.1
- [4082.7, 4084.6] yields 21.7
